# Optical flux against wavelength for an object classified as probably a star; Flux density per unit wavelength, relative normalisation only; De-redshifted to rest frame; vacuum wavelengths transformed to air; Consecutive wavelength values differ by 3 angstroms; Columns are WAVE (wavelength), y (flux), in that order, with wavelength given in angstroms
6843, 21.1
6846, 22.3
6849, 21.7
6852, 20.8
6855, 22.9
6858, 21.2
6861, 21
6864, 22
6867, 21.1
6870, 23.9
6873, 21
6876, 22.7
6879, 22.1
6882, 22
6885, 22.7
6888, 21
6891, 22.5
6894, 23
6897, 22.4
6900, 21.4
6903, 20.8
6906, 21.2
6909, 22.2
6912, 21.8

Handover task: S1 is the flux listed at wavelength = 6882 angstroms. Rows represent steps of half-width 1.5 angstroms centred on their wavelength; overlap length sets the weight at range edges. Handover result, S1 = 22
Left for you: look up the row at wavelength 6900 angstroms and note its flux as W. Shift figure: 21.4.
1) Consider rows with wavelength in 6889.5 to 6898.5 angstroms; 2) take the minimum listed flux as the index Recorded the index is 22.4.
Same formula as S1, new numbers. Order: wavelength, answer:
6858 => 21.2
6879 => 22.1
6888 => 21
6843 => 21.1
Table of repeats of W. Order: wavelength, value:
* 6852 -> 20.8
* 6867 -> 21.1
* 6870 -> 23.9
